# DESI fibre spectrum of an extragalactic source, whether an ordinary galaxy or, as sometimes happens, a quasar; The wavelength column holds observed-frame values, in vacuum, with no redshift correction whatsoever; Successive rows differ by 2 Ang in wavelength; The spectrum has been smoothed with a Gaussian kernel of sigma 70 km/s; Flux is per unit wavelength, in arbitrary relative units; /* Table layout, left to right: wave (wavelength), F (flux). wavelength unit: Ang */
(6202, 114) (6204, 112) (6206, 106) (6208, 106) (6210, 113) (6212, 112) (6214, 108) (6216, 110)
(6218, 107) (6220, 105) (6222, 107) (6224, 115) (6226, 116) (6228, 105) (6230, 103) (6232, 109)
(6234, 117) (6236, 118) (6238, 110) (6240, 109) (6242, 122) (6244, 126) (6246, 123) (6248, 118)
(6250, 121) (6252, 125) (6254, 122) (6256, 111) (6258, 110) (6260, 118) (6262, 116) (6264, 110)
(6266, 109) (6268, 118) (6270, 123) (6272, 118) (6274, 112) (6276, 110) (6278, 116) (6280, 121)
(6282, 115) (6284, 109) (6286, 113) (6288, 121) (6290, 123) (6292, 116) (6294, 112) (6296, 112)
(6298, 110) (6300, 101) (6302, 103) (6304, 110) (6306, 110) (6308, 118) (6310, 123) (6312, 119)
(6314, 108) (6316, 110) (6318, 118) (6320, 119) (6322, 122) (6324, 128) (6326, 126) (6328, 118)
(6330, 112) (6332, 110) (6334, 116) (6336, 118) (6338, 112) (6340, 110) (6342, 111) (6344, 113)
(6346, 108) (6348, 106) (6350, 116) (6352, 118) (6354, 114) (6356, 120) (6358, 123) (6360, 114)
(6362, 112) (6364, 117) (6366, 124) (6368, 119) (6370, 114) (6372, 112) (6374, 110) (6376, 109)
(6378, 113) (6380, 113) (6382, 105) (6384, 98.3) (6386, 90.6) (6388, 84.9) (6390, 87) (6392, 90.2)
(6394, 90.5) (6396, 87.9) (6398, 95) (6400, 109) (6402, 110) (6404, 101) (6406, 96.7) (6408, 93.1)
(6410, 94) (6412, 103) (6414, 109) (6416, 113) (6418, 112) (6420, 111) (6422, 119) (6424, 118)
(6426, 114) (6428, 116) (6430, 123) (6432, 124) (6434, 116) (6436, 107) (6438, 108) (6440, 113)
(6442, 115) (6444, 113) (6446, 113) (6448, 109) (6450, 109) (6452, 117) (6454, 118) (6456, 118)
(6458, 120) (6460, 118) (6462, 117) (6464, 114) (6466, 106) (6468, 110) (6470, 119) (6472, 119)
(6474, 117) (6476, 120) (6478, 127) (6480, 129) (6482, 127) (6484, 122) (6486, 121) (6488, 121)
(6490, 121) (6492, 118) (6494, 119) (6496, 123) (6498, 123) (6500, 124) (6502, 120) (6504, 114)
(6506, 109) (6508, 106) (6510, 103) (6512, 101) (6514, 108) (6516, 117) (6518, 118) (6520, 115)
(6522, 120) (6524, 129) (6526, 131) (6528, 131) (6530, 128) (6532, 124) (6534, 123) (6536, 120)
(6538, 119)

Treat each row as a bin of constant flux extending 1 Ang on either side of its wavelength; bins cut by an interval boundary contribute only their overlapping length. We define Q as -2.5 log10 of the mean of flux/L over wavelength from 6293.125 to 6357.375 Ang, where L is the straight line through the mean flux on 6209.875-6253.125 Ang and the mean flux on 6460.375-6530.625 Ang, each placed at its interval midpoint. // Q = 0.01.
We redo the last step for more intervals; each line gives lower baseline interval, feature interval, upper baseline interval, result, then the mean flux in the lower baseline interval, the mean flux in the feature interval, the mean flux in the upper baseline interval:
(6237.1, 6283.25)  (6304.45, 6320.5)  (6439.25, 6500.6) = 0.02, 117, 115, 118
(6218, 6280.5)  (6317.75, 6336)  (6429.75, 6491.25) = -0.03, 115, 119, 117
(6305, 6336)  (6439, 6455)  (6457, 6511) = 0.04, 117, 113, 118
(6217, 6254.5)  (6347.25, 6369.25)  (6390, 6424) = -0.11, 115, 117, 102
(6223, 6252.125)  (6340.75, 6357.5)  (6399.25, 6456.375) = -0.01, 116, 113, 111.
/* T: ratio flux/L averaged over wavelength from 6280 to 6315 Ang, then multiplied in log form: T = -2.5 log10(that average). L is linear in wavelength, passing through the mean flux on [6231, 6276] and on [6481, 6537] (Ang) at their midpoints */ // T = 0.03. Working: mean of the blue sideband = 116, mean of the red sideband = 119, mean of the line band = 113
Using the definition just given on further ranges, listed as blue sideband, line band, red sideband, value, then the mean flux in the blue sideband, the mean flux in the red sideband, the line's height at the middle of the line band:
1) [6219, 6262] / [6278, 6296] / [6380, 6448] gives -0.03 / 115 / 106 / 112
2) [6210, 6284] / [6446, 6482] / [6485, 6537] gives 0.01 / 114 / 119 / 118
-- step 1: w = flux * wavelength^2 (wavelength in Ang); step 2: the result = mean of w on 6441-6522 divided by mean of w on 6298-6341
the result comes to 1.1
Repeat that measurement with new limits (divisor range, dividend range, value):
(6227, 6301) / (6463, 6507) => 1.11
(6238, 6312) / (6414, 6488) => 1.07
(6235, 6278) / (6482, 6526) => 1.09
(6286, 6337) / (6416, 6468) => 1.04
